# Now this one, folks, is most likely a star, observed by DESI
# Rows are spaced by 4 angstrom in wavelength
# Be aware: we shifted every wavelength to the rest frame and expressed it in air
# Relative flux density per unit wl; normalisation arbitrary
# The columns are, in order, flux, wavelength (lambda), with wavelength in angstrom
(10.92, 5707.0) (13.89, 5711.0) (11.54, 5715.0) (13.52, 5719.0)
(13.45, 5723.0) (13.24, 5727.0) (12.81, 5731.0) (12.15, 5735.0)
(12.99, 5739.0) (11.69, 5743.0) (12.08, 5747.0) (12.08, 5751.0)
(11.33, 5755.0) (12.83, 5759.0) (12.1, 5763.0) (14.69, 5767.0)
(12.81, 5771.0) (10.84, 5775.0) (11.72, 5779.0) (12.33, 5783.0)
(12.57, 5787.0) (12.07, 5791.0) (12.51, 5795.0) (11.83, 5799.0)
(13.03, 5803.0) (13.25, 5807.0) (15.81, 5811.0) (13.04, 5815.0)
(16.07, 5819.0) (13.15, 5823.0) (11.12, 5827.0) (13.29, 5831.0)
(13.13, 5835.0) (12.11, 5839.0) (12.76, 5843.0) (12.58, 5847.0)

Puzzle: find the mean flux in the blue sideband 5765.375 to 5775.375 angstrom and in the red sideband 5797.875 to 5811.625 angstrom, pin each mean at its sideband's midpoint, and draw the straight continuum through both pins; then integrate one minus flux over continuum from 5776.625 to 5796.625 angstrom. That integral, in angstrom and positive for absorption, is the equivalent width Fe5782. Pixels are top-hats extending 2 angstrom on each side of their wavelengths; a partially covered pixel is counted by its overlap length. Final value 1.5 angstrom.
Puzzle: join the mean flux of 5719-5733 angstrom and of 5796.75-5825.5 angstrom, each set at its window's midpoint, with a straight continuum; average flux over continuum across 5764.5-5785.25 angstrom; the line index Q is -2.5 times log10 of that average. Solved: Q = 0.08 mag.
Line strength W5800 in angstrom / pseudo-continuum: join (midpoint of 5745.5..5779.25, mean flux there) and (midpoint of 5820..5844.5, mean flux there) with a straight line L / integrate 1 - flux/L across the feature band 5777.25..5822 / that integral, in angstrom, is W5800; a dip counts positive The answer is -2.07 angstrom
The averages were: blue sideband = 12.3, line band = 13.1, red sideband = 12.7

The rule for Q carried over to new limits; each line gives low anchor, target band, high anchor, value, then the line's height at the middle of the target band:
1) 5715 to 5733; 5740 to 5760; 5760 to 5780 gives 0.06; 12.7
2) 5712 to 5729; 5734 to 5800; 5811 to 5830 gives 0.08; 13.3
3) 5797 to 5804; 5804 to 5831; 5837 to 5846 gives -0.11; 12.4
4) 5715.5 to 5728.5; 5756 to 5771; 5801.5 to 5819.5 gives 0.05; 13.6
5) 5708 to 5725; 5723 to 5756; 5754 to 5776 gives 0.03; 12.8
